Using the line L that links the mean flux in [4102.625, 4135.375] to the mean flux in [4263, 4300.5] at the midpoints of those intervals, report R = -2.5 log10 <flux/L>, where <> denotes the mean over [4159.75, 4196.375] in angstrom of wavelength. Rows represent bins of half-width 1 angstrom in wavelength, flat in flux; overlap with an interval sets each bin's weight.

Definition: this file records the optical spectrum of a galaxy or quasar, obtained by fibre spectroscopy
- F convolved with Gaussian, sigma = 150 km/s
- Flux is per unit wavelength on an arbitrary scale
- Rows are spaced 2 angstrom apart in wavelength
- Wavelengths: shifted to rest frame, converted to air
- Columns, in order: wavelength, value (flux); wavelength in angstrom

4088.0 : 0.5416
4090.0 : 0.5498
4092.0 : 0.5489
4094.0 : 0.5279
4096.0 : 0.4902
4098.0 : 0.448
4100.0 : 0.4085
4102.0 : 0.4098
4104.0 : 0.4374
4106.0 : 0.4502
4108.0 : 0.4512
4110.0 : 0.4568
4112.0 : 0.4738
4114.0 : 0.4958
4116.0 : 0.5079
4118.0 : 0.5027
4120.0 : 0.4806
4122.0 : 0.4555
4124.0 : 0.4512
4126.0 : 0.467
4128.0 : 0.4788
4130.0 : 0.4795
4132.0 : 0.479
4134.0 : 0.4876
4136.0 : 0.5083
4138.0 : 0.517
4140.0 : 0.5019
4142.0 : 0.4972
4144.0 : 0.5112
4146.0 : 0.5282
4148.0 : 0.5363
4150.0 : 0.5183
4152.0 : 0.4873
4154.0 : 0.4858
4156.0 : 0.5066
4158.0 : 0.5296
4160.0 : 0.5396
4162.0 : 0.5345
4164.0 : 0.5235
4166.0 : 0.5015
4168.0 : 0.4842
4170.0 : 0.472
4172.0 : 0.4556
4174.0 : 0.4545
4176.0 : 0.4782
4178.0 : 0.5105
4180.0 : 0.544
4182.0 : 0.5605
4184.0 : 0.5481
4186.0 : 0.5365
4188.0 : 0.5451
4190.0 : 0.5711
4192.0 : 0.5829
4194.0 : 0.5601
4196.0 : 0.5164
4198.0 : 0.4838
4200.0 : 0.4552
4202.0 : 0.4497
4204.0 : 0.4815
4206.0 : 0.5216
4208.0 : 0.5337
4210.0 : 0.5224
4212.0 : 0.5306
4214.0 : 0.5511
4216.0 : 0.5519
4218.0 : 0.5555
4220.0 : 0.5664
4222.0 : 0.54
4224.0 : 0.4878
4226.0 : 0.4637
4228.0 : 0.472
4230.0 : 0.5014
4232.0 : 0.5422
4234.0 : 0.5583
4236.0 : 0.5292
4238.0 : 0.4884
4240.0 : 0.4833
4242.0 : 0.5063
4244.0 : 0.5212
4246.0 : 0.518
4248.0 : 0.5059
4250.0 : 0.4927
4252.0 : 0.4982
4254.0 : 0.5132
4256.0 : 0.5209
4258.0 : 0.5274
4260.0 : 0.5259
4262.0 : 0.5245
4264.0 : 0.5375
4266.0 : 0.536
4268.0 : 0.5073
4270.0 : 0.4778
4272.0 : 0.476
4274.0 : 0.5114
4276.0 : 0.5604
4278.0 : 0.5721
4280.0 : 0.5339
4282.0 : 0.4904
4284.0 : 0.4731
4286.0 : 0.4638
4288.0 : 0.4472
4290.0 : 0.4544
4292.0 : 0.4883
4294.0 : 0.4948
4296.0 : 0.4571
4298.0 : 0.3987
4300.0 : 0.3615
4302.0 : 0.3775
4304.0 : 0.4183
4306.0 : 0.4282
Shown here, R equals -0.10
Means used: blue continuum 0.472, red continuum 0.488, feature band 0.522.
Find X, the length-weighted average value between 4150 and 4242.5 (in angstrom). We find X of 0.515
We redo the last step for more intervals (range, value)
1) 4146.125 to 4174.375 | 0.504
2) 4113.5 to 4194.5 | 0.507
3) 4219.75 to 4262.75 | 0.512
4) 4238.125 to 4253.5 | 0.503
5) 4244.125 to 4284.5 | 0.516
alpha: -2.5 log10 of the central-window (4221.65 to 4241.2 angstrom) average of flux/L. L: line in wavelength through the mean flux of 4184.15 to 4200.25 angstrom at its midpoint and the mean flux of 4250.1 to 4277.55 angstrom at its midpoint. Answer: 0.04 mag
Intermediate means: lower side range 0.536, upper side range 0.517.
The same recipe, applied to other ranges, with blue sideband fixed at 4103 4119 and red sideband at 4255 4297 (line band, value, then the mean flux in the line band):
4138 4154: -0.069 mag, 0.51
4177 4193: -0.133 mag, 0.55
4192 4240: -0.052 mag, 0.517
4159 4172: -0.050 mag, 0.505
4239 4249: -0.020 mag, 0.507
